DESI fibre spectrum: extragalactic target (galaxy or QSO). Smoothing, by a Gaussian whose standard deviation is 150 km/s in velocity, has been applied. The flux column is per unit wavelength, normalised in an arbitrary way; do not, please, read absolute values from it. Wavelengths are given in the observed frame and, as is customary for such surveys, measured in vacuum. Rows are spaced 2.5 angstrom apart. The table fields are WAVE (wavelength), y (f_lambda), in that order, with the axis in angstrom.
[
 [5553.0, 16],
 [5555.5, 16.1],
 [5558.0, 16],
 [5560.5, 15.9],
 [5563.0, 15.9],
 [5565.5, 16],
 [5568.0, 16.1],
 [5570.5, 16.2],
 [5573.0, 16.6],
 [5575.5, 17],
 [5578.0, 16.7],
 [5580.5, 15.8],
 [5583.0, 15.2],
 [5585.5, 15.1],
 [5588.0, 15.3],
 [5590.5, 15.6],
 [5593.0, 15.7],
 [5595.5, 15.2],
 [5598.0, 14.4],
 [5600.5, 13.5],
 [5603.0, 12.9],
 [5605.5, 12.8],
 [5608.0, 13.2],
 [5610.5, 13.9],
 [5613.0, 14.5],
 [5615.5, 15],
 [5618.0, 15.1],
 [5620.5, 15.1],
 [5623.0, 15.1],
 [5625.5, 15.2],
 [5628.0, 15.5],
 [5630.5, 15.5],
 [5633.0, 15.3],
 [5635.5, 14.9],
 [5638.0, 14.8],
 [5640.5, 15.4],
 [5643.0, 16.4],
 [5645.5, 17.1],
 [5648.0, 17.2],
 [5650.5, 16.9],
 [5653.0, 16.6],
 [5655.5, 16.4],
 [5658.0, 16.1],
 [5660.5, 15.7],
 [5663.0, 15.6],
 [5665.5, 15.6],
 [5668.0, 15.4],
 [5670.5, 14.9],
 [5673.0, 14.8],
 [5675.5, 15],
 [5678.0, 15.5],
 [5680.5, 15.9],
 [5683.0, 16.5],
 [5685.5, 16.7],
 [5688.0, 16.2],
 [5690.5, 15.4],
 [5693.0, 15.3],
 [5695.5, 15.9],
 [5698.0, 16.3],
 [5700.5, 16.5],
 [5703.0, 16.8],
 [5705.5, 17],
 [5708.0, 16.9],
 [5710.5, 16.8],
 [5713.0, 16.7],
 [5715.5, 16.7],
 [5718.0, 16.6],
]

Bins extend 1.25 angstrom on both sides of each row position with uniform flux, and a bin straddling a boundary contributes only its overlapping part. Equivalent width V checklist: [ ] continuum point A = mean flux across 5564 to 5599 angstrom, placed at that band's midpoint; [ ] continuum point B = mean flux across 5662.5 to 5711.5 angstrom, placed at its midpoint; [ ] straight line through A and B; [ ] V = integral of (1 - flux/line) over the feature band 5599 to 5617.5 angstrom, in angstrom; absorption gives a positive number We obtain 2.4 angstrom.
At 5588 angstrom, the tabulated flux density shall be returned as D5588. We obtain 15.3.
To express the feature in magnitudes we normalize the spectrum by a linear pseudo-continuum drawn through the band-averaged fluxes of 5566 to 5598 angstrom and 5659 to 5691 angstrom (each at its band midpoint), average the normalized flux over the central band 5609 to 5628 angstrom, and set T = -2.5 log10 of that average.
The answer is 0.06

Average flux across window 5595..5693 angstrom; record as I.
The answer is 15.3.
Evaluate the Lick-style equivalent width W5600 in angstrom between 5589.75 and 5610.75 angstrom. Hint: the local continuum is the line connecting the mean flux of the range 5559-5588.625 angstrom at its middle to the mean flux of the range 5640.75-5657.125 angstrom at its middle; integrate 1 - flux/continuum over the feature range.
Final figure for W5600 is 2.7 angstrom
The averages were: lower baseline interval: 16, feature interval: 14.1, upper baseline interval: 16.7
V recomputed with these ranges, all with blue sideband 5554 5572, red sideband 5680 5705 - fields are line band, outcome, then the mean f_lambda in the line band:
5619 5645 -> 1.20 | 15.4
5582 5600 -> 1.04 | 15.1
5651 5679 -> 0.89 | 15.6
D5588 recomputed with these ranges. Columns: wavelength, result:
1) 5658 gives 16.1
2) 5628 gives 15.5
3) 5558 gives 16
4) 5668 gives 15.4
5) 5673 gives 14.8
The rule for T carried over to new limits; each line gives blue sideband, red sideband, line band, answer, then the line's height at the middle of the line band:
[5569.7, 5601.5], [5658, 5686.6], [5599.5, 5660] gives 0.03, 15.6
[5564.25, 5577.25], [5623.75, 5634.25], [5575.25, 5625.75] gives 0.07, 15.9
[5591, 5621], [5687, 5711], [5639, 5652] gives -0.10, 15.1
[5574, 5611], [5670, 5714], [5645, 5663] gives -0.06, 15.6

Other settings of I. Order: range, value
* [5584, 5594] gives 15.4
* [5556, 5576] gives 16.2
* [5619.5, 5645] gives 15.4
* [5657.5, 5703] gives 15.8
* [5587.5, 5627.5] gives 14.5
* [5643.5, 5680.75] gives 15.9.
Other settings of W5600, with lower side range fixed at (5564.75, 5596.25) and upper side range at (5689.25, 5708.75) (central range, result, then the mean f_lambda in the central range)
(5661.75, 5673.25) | 0.6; 15.3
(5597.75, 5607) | 1.5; 13.3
